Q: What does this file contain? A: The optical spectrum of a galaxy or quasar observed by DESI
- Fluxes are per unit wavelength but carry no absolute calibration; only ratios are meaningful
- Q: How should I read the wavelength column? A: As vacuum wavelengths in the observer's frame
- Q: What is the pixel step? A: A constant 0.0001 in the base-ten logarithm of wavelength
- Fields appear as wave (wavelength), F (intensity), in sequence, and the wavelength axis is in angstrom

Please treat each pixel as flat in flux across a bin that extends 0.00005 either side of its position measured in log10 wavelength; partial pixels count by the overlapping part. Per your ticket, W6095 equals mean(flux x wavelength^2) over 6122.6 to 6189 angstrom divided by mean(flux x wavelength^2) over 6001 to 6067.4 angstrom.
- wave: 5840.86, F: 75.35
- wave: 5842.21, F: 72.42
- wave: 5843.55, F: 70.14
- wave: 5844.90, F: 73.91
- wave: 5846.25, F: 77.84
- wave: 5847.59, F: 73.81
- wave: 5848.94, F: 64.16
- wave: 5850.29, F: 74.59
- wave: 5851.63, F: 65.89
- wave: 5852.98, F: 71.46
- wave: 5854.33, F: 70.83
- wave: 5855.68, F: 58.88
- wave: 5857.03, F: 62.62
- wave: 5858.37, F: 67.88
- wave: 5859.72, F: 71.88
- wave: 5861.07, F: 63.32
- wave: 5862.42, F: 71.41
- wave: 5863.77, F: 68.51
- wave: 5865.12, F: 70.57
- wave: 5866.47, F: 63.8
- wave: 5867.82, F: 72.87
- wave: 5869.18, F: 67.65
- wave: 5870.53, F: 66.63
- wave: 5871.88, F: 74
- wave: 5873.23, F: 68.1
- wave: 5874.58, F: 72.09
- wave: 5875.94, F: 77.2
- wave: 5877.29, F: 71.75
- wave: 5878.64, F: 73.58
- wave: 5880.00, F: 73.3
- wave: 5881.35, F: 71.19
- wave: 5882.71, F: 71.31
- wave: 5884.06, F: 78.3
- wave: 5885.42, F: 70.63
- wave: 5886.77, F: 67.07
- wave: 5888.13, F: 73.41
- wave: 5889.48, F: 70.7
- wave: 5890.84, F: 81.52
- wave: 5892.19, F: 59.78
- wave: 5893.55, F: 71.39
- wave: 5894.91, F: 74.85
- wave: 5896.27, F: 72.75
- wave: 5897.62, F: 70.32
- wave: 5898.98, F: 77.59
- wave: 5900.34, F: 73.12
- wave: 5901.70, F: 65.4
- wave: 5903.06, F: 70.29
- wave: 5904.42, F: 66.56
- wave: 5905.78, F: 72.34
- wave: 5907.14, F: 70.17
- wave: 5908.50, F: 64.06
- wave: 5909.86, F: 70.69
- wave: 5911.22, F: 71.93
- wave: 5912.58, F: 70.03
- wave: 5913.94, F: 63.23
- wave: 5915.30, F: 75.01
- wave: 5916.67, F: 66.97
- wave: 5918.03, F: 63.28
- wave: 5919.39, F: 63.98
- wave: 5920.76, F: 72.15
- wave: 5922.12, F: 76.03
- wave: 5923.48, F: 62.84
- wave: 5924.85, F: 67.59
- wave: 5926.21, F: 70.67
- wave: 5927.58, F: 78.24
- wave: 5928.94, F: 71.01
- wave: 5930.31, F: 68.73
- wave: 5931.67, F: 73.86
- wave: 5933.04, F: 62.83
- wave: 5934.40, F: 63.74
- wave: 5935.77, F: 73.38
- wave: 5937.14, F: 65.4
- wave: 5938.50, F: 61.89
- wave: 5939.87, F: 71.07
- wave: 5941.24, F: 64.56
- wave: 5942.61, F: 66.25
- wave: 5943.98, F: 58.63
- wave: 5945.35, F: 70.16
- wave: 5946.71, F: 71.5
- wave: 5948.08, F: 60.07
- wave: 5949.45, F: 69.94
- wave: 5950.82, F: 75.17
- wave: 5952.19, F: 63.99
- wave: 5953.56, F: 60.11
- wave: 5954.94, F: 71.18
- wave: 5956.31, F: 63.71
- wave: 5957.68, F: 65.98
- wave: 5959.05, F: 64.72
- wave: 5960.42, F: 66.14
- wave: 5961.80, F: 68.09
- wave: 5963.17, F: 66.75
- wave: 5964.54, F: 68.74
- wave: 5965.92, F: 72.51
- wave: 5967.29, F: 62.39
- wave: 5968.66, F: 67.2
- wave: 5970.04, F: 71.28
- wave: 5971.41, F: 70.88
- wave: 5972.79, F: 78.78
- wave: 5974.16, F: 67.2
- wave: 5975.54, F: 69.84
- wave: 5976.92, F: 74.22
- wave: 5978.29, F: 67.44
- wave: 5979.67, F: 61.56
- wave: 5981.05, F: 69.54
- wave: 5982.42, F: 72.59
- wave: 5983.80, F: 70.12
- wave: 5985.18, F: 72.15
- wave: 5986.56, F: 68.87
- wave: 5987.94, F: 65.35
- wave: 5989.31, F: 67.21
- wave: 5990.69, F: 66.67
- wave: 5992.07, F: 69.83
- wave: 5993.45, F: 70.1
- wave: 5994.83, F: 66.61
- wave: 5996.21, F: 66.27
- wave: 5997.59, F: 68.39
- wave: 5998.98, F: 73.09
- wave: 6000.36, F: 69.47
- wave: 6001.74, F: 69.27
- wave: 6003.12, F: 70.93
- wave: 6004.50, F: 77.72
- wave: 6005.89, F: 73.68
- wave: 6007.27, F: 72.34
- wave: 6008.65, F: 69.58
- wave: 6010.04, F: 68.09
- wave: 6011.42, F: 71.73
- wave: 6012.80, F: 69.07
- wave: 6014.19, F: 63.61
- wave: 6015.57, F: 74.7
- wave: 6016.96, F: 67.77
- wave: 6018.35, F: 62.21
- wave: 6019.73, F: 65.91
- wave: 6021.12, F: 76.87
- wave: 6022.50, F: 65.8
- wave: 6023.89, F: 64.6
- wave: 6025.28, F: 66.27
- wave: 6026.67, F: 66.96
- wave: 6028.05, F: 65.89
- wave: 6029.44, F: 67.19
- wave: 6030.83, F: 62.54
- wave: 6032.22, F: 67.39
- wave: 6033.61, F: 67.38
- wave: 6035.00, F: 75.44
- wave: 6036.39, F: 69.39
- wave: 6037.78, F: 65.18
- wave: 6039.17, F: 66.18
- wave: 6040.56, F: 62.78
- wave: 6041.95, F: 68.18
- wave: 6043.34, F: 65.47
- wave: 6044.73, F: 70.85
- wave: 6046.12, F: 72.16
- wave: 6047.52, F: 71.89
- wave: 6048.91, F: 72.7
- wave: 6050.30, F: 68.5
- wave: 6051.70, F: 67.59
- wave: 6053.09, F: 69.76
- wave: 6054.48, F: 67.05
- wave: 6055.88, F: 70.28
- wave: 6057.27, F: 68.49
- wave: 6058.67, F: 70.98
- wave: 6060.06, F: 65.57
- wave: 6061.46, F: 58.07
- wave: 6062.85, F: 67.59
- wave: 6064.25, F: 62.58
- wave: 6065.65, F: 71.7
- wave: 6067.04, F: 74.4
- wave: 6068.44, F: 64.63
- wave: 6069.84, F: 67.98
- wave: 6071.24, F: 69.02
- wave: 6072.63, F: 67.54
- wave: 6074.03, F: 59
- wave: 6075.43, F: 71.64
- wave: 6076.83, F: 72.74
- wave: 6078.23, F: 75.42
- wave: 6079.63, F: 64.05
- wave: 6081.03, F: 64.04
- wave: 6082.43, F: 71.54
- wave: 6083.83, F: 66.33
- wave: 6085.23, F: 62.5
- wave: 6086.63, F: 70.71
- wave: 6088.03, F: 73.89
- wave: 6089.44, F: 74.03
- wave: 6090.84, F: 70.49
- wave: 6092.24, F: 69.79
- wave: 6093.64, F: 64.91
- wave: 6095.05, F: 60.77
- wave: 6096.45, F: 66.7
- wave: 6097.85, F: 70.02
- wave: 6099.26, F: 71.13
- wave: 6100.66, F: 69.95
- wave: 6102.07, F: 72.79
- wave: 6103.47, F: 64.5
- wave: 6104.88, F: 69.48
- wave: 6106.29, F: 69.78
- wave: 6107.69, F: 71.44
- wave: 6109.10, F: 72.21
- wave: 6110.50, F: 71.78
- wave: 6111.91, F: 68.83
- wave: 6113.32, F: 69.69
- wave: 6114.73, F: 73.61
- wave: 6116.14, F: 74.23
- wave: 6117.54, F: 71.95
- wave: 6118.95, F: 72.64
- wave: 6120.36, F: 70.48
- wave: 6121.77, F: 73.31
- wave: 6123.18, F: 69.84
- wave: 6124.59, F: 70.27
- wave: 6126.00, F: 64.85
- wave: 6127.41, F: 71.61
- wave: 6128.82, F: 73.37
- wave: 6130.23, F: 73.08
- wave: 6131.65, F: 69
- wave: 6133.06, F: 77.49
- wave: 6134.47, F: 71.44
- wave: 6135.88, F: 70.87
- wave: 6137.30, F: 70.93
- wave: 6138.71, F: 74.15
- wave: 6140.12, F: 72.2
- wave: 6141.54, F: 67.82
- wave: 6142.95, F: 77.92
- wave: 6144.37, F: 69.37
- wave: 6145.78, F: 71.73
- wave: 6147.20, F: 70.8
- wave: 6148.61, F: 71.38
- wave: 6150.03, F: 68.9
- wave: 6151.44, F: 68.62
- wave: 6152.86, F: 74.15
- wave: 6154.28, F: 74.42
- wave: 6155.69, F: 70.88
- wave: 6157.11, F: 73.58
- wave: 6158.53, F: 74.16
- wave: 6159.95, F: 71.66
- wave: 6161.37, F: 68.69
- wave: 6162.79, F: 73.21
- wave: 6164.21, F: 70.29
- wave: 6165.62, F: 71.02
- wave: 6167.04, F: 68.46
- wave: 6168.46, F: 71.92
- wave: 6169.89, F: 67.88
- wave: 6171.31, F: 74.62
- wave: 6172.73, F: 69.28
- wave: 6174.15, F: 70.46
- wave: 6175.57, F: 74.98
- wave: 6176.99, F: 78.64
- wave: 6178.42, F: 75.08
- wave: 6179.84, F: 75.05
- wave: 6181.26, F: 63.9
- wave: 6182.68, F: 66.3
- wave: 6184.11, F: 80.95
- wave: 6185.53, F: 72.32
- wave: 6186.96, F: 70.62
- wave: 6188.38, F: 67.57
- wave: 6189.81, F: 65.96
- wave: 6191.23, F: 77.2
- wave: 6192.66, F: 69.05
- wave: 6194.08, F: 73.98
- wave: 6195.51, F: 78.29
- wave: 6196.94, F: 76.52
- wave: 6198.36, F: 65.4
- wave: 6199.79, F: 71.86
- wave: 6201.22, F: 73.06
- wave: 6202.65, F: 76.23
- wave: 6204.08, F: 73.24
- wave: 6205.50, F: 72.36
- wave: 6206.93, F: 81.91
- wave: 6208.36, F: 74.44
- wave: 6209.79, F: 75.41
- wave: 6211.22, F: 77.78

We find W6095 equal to 1.09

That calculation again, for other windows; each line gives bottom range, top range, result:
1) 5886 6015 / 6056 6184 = 1.08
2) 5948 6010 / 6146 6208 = 1.12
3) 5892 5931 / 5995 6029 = 1.02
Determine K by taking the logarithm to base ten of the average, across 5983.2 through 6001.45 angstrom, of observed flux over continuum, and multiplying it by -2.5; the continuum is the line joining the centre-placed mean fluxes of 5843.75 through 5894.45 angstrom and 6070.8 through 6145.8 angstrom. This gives 0.02 mag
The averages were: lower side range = 70.4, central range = 68.8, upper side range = 70.2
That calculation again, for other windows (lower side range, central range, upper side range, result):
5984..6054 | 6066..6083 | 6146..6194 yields 0.02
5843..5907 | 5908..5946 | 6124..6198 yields 0.04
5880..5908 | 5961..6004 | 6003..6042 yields 0.00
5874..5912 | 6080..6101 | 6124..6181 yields 0.05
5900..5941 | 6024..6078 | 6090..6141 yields 0.03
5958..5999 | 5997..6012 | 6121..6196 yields -0.03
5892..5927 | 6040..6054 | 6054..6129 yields 0.00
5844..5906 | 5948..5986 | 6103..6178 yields 0.04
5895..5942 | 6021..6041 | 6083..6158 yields 0.05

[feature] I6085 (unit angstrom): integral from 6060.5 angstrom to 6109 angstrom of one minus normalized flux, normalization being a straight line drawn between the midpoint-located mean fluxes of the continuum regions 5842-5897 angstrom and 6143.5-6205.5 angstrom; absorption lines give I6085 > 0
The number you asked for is 2.2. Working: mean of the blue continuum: 70.6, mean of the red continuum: 71.9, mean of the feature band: 68.3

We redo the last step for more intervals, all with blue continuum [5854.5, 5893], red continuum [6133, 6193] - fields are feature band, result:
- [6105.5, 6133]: 0.1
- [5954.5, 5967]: 0.6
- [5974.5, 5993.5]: 0.5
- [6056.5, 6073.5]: 0.9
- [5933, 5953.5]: 1.1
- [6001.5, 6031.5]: 0.9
